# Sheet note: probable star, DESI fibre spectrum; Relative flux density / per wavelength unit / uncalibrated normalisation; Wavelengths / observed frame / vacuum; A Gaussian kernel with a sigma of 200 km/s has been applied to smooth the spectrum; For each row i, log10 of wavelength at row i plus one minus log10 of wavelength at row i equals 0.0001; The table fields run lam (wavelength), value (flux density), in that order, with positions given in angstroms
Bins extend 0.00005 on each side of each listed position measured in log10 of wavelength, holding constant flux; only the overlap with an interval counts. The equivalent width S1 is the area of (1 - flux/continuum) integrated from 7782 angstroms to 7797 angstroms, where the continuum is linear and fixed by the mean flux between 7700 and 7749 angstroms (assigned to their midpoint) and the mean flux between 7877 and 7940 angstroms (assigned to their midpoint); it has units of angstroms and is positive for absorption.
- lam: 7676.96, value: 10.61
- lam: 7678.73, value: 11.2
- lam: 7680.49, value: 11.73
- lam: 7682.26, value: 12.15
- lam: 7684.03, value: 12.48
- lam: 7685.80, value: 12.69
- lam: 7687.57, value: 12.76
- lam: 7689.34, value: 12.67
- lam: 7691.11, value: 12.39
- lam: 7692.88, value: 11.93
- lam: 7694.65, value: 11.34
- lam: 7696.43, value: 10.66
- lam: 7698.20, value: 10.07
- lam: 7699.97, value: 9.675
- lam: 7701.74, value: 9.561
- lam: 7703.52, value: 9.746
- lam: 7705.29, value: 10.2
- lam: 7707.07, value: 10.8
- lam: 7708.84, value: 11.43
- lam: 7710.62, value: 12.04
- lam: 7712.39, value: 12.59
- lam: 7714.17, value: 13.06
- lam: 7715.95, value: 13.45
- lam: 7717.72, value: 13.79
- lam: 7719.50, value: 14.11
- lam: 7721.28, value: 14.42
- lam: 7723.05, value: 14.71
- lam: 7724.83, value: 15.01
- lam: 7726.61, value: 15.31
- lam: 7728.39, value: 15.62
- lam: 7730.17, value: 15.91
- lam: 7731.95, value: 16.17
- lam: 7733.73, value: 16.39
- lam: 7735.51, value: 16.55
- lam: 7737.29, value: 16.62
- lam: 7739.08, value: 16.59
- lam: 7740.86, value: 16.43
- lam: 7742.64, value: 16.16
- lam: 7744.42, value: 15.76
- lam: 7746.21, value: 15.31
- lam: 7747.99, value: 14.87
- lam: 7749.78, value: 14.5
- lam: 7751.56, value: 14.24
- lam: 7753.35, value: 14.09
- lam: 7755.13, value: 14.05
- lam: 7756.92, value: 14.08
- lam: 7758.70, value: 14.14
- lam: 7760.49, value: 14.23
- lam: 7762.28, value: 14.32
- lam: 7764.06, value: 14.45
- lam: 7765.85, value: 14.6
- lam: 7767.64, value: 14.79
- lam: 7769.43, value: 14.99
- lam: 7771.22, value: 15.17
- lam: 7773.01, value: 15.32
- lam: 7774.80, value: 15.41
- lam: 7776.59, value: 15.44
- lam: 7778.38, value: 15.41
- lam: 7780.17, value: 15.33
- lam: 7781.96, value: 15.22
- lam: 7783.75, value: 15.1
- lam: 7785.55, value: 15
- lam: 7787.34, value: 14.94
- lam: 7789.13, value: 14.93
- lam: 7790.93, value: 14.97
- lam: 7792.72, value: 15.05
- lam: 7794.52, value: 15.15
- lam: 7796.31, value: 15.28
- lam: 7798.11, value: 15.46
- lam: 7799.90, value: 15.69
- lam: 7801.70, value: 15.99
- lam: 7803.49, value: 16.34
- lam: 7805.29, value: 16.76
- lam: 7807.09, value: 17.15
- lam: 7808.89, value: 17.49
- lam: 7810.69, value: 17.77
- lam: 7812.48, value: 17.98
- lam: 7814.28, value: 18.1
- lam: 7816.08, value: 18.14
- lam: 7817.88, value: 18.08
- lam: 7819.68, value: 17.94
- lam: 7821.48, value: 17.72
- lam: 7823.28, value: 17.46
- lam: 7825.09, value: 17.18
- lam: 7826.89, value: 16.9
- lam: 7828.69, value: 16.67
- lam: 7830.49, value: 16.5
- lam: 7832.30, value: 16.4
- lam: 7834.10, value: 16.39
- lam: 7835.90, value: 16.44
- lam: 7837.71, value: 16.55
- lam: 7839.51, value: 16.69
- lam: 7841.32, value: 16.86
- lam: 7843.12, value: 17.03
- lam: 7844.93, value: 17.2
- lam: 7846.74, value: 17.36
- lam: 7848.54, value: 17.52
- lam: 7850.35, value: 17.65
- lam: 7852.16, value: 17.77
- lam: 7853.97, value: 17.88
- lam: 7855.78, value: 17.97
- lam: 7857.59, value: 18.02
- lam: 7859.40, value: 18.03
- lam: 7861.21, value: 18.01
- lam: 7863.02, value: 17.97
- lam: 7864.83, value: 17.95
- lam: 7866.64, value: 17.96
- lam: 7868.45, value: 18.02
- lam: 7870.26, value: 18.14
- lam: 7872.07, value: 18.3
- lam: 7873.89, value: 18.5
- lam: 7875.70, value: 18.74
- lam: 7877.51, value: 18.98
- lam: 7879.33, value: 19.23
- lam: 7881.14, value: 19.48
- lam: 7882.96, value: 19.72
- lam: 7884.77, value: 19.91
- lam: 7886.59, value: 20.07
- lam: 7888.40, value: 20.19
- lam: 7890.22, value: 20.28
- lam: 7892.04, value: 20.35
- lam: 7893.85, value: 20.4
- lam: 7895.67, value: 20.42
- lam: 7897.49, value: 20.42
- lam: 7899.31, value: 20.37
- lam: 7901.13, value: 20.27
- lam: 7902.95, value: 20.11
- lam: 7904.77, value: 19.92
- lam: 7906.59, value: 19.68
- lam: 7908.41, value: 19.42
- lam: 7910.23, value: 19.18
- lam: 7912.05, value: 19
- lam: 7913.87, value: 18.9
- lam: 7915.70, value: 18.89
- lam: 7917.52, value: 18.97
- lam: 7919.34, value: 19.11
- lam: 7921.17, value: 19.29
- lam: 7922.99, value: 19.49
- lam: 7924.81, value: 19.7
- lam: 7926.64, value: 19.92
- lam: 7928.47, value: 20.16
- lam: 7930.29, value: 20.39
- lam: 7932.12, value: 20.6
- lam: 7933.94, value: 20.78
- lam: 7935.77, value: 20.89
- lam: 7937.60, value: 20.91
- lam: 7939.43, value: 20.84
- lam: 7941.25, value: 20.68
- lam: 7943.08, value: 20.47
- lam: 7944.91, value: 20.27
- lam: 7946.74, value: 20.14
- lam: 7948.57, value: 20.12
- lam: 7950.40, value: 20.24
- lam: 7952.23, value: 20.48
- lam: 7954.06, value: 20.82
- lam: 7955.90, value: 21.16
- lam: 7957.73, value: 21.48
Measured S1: 1.0 angstroms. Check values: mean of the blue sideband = 14.1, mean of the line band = 15.1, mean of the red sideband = 19.9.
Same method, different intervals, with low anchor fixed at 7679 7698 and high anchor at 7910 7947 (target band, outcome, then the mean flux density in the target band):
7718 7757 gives -4.9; 15.3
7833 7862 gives -0.1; 17.3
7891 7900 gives -0.7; 20.4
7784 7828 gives -1.8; 16.5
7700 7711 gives 1.8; 10.5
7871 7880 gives -0.3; 18.7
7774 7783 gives -0.2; 15.4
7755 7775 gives -0.1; 14.6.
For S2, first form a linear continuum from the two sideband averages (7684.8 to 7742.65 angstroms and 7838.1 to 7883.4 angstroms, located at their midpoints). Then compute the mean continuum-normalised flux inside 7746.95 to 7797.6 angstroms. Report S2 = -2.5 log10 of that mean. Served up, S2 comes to 0.03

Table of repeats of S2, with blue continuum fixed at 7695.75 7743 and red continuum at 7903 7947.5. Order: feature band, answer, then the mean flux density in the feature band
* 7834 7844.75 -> 0.04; 16.7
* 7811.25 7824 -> -0.08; 17.9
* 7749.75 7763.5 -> 0.04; 14.2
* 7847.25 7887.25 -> -0.02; 18.4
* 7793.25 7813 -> -0.02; 16.4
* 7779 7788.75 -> 0.03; 15.1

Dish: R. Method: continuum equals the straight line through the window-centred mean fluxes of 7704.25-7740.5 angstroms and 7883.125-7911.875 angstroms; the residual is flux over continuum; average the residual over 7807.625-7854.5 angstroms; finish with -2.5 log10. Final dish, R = 0.03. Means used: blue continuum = 14.3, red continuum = 20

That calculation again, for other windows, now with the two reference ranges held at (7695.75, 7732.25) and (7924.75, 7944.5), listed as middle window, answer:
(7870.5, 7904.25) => -0.05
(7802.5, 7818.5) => -0.09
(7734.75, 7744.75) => -0.20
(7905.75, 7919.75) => 0.03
